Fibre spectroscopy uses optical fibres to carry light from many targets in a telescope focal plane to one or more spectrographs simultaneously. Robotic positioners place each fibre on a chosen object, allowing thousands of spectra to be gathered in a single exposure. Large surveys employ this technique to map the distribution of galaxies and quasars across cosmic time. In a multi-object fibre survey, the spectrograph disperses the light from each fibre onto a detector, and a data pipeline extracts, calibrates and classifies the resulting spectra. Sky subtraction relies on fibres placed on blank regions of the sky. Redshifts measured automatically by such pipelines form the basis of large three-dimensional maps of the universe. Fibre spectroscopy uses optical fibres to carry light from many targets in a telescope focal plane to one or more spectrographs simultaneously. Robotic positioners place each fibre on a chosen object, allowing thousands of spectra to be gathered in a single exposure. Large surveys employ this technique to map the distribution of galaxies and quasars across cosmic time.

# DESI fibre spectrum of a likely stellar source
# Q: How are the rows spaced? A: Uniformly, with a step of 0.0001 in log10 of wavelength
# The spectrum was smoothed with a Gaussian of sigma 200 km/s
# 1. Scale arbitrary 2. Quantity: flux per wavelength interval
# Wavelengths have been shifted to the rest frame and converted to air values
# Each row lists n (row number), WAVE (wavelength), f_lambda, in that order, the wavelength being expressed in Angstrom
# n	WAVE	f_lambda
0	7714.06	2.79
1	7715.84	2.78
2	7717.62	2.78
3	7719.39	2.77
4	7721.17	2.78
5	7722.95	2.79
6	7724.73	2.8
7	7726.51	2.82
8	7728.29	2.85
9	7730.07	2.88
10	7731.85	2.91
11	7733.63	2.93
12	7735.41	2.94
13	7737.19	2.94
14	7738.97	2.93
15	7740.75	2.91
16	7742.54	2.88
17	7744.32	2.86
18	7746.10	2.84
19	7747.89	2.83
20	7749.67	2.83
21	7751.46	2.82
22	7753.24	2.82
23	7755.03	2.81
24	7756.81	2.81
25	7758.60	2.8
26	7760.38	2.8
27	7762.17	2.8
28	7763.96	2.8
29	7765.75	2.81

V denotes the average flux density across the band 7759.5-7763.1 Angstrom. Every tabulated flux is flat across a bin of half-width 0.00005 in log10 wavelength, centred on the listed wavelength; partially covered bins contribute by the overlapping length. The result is 2.8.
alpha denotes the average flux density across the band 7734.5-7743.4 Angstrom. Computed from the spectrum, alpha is 2.92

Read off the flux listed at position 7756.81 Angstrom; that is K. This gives 2.81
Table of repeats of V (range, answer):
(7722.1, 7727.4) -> 2.8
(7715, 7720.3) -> 2.78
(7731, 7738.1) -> 2.93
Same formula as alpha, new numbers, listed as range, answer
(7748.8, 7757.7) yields 2.82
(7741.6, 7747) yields 2.86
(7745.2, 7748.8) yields 2.84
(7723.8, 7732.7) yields 2.85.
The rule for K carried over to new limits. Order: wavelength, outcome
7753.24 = 2.82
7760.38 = 2.8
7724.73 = 2.8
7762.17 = 2.8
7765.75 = 2.81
